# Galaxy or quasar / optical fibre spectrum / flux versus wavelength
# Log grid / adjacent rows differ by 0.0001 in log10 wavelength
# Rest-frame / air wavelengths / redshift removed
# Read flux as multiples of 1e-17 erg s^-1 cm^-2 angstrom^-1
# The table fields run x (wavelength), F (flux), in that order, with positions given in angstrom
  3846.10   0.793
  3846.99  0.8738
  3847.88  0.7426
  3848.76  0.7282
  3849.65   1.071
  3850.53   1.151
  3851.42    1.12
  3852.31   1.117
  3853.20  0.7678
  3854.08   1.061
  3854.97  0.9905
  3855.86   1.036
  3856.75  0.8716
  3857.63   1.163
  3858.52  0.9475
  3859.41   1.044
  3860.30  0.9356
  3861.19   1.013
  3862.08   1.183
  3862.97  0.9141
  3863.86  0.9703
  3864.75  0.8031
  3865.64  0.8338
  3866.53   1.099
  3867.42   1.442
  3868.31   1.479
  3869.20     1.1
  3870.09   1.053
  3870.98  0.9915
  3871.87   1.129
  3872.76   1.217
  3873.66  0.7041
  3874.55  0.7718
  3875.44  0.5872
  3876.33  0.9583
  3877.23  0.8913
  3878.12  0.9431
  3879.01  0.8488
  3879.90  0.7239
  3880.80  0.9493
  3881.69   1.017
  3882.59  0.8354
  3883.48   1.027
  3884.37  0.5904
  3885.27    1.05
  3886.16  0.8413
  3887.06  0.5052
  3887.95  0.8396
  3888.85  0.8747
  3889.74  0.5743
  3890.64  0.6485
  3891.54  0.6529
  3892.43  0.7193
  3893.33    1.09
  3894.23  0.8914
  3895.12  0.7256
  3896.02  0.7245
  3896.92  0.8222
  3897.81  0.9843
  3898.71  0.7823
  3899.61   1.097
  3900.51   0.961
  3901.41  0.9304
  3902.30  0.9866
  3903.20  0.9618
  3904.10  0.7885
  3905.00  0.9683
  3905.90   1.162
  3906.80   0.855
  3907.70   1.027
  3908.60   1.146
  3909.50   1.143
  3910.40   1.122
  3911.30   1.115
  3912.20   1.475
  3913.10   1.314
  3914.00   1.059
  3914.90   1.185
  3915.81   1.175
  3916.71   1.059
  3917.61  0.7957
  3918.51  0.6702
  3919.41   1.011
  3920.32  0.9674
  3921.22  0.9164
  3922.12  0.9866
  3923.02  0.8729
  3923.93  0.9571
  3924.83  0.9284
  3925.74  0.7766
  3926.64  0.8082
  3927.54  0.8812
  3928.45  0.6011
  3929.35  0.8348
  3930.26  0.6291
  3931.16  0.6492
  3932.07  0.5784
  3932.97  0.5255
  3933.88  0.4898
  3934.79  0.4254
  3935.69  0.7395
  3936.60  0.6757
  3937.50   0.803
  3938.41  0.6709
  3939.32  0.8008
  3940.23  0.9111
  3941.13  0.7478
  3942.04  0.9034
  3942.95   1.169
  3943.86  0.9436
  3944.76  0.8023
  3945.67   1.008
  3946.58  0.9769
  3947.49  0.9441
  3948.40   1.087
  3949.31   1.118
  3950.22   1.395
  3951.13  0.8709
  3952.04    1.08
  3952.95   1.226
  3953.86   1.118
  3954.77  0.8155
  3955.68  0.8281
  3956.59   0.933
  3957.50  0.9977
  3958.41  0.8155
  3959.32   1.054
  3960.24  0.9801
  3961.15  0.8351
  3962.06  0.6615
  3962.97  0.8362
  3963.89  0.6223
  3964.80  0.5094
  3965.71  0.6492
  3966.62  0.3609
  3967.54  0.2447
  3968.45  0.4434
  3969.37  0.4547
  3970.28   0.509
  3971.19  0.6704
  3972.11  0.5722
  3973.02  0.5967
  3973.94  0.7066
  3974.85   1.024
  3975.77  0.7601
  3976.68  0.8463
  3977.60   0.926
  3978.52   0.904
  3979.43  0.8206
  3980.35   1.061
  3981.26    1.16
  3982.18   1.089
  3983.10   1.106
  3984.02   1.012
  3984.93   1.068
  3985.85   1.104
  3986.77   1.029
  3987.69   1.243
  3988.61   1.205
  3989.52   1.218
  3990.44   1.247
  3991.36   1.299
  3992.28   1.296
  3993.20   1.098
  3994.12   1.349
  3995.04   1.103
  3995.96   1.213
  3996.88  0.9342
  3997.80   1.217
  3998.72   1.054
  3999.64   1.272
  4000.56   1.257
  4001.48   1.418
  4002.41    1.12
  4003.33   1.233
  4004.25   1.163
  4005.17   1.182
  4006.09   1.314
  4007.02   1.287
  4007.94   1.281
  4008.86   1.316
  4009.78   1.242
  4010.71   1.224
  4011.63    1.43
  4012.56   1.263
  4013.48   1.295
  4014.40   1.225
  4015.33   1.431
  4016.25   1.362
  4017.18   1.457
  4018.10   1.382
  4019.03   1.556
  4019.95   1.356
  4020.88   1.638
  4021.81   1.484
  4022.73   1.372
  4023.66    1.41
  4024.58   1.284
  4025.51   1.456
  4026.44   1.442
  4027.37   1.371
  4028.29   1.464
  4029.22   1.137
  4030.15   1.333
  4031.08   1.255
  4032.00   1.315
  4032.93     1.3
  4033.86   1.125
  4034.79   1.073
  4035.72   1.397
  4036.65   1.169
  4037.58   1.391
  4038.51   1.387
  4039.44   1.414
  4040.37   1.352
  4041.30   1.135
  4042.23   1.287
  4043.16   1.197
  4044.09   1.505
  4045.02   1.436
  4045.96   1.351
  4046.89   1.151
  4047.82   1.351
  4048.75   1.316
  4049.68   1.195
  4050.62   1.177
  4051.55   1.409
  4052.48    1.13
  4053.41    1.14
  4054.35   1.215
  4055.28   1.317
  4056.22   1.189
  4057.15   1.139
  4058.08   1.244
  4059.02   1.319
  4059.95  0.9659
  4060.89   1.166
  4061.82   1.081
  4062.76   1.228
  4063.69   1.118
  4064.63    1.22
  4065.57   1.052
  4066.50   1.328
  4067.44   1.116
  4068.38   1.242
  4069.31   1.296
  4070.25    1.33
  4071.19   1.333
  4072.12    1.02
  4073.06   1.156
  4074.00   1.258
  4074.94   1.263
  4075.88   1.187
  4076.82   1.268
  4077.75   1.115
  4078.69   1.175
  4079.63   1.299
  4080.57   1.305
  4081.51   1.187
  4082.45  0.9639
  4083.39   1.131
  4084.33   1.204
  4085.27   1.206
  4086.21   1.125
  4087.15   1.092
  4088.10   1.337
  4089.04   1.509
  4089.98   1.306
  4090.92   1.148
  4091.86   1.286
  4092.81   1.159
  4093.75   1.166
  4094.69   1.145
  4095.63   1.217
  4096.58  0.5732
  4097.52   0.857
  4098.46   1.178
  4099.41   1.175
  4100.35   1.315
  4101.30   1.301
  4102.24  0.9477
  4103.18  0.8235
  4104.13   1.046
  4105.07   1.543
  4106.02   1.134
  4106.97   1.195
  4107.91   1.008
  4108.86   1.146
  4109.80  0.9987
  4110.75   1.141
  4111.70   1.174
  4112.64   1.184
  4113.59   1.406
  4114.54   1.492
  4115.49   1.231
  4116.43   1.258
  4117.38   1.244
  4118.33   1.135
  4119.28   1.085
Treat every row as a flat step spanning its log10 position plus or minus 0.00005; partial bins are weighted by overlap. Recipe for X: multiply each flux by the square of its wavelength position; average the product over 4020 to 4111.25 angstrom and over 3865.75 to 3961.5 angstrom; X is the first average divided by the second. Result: 1.4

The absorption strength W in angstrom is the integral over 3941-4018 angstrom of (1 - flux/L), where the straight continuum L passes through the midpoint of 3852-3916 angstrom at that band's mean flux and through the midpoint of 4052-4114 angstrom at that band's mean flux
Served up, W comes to 3.1 angstrom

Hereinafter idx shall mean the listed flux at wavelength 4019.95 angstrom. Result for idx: 1.356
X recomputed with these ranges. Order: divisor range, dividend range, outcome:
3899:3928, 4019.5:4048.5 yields 1.41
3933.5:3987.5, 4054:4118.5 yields 1.48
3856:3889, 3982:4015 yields 1.35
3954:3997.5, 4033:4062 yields 1.44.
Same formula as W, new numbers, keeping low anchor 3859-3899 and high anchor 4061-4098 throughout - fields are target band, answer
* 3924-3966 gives 6.52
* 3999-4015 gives -2.73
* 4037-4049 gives -2.10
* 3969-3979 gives 2.99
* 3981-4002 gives -2.25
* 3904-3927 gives -1.44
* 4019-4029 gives -2.93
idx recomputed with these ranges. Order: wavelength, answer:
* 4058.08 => 1.244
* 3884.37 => 0.5904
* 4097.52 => 0.857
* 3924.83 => 0.9284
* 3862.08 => 1.183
